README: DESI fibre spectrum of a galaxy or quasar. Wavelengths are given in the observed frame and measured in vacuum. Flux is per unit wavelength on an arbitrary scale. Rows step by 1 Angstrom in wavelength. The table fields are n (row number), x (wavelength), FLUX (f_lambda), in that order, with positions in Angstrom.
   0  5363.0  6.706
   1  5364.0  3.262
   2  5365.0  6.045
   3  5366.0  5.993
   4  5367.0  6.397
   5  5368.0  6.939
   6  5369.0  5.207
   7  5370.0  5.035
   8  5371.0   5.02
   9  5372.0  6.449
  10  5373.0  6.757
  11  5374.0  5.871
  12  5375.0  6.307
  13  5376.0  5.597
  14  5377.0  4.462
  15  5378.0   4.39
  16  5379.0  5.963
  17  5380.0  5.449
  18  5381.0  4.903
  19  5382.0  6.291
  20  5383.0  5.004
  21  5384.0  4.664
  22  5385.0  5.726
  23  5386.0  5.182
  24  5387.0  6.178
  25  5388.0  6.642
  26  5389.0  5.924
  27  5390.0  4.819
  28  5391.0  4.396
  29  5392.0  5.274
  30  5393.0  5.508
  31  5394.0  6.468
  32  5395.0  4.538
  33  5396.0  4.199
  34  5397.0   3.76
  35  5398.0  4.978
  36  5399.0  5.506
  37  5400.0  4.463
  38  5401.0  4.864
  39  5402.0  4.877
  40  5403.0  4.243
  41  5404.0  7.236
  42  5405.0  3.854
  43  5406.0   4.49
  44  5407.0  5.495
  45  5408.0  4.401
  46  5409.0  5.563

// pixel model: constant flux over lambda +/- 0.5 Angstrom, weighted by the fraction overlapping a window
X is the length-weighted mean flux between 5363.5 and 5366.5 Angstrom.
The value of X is 5.1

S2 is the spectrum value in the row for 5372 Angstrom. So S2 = 6.449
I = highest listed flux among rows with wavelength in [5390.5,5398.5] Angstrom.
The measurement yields 6.468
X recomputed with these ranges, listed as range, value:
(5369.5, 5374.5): 5.83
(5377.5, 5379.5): 5.18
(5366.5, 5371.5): 5.72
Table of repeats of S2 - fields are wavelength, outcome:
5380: 5.449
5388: 6.642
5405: 3.854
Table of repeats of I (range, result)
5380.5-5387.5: 6.291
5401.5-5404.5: 7.236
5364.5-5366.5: 6.045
